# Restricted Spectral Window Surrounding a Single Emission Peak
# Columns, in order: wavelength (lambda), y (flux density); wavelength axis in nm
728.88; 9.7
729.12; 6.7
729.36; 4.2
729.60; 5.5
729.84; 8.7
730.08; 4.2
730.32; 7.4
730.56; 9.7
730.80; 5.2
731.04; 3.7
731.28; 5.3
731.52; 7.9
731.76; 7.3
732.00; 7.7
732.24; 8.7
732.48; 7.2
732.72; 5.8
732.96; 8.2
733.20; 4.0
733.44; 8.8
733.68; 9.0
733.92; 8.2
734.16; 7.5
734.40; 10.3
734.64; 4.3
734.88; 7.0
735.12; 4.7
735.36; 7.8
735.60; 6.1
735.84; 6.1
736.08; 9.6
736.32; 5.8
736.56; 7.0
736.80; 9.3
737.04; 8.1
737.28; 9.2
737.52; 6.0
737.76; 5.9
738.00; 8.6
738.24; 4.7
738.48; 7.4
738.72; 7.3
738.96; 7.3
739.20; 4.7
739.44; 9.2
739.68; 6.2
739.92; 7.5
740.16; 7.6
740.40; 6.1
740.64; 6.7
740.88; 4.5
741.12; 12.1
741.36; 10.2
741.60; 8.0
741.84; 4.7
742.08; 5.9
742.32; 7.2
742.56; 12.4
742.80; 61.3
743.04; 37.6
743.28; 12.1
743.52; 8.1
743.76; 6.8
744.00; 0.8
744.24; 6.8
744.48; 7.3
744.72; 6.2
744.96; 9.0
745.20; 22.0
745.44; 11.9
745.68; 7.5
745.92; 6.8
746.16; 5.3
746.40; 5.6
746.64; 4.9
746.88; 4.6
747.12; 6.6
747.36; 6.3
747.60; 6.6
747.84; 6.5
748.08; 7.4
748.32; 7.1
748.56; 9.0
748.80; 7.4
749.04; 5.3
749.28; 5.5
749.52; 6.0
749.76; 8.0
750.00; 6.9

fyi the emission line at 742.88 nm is Halpha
